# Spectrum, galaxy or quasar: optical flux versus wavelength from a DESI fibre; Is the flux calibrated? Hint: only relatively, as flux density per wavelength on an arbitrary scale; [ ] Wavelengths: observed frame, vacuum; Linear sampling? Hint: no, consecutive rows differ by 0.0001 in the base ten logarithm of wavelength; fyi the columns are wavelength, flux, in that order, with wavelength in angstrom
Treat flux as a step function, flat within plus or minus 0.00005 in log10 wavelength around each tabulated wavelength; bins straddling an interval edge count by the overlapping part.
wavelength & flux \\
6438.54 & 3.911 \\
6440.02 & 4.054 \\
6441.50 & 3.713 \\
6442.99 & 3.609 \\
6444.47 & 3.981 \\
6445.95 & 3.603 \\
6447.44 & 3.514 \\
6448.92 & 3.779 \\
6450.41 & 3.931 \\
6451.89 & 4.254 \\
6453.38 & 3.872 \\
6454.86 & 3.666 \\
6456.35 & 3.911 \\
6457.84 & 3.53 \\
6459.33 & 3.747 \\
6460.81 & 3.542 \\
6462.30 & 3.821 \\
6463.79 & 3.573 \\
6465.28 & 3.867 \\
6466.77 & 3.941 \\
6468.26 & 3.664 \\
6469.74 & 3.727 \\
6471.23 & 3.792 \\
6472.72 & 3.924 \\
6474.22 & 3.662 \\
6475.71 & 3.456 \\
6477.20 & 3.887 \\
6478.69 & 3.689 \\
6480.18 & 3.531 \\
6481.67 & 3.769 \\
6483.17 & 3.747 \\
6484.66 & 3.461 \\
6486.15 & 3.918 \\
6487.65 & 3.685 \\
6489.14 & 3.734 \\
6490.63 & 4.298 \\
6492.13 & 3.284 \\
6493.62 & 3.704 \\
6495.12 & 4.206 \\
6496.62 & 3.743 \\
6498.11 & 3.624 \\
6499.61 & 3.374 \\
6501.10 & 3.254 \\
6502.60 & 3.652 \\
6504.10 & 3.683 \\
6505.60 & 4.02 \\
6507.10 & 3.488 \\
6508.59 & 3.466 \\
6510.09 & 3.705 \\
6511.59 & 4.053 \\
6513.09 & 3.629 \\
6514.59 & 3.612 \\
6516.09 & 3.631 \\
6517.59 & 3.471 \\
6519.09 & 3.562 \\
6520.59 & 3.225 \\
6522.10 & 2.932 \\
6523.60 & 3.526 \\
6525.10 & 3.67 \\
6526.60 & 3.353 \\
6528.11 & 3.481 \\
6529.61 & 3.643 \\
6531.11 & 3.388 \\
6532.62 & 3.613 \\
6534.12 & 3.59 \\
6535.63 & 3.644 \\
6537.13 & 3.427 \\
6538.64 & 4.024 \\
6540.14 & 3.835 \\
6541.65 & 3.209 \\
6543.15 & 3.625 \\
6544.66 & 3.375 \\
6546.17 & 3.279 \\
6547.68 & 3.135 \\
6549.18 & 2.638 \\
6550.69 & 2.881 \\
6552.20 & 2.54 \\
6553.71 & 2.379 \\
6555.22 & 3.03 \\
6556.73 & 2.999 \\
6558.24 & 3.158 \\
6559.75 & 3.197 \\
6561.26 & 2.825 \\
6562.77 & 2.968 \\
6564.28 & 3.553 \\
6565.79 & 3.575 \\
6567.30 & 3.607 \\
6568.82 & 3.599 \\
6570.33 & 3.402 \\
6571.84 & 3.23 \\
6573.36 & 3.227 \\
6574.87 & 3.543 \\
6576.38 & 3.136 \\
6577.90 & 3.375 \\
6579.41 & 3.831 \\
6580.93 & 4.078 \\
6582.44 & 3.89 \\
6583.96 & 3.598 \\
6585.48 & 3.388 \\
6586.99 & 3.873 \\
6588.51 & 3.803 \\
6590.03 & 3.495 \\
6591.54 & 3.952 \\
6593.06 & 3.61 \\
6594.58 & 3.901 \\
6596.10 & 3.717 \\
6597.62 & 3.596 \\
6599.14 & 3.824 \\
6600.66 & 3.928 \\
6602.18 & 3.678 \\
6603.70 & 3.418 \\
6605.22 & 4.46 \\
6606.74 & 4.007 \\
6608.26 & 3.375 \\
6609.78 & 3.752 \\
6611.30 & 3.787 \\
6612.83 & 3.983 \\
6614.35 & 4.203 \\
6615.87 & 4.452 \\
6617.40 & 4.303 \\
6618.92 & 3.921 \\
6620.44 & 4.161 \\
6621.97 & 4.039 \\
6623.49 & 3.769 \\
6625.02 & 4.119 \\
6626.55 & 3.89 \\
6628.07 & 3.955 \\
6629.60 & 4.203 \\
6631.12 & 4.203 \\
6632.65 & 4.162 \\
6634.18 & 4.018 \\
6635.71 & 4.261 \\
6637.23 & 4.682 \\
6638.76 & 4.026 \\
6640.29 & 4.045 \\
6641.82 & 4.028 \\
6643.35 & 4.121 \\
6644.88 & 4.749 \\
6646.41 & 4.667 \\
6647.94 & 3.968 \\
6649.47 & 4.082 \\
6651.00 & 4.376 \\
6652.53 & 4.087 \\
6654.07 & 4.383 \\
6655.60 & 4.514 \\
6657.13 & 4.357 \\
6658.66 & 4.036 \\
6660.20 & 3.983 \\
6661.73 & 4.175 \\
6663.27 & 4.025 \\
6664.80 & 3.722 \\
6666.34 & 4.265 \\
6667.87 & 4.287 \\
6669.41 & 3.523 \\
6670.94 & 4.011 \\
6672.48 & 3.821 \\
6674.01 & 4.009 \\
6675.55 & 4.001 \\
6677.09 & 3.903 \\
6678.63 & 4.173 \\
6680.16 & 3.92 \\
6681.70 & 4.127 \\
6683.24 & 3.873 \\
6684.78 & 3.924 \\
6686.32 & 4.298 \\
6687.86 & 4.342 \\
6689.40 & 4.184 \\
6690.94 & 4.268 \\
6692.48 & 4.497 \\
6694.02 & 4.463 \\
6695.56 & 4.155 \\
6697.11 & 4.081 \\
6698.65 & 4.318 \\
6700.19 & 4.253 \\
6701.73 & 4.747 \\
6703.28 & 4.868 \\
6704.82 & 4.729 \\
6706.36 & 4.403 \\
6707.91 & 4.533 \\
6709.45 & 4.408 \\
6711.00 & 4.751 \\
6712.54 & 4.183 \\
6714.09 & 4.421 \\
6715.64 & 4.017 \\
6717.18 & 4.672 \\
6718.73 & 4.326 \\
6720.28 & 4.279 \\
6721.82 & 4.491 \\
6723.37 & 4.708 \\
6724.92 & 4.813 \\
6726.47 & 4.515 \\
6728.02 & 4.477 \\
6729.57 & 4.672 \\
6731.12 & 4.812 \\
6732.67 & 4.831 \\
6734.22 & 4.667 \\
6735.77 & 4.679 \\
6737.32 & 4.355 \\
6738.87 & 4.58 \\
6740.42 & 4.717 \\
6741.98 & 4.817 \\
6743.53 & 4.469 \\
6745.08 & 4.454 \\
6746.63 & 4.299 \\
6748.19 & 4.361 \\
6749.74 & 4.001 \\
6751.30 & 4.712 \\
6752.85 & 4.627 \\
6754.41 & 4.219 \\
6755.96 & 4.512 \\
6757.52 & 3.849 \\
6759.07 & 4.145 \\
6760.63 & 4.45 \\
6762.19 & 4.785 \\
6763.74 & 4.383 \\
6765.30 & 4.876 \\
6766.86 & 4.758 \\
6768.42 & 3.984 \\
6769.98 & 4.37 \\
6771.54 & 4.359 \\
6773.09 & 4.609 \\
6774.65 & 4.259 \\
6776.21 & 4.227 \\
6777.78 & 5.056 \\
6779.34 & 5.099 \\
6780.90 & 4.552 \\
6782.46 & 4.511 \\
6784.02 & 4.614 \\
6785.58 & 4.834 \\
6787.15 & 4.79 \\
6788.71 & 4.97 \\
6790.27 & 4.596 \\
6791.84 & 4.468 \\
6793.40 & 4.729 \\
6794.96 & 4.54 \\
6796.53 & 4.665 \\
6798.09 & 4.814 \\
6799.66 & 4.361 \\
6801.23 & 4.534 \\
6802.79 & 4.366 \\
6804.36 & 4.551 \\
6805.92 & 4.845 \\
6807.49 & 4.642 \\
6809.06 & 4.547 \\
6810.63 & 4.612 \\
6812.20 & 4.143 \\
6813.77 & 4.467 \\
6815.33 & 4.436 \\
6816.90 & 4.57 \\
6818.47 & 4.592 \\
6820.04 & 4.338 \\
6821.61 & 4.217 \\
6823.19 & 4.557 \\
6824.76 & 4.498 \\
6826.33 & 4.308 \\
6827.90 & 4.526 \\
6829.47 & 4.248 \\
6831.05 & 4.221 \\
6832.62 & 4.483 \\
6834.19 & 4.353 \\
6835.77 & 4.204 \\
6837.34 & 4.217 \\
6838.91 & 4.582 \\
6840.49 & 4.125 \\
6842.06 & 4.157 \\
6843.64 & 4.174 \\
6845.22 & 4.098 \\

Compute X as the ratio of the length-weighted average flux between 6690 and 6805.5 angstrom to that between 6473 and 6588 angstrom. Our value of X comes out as 1.29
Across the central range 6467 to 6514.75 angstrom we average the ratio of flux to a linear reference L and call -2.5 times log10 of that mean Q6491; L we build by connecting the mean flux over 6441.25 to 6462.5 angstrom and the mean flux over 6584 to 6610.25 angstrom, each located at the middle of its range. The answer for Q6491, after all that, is 0.02 mag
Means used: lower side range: 3.76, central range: 3.71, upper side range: 3.75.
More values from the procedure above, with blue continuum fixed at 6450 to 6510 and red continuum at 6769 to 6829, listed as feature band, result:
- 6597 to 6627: 0.036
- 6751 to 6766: 0.000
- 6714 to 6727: -0.030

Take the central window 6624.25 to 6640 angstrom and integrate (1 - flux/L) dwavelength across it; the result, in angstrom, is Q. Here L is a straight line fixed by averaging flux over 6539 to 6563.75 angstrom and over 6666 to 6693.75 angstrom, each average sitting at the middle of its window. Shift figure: -1.84 angstrom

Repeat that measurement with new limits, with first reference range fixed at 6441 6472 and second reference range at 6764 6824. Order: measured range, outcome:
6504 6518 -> 0.77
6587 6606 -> 1.44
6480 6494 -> 0.42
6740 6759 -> 0.23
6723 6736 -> -0.81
